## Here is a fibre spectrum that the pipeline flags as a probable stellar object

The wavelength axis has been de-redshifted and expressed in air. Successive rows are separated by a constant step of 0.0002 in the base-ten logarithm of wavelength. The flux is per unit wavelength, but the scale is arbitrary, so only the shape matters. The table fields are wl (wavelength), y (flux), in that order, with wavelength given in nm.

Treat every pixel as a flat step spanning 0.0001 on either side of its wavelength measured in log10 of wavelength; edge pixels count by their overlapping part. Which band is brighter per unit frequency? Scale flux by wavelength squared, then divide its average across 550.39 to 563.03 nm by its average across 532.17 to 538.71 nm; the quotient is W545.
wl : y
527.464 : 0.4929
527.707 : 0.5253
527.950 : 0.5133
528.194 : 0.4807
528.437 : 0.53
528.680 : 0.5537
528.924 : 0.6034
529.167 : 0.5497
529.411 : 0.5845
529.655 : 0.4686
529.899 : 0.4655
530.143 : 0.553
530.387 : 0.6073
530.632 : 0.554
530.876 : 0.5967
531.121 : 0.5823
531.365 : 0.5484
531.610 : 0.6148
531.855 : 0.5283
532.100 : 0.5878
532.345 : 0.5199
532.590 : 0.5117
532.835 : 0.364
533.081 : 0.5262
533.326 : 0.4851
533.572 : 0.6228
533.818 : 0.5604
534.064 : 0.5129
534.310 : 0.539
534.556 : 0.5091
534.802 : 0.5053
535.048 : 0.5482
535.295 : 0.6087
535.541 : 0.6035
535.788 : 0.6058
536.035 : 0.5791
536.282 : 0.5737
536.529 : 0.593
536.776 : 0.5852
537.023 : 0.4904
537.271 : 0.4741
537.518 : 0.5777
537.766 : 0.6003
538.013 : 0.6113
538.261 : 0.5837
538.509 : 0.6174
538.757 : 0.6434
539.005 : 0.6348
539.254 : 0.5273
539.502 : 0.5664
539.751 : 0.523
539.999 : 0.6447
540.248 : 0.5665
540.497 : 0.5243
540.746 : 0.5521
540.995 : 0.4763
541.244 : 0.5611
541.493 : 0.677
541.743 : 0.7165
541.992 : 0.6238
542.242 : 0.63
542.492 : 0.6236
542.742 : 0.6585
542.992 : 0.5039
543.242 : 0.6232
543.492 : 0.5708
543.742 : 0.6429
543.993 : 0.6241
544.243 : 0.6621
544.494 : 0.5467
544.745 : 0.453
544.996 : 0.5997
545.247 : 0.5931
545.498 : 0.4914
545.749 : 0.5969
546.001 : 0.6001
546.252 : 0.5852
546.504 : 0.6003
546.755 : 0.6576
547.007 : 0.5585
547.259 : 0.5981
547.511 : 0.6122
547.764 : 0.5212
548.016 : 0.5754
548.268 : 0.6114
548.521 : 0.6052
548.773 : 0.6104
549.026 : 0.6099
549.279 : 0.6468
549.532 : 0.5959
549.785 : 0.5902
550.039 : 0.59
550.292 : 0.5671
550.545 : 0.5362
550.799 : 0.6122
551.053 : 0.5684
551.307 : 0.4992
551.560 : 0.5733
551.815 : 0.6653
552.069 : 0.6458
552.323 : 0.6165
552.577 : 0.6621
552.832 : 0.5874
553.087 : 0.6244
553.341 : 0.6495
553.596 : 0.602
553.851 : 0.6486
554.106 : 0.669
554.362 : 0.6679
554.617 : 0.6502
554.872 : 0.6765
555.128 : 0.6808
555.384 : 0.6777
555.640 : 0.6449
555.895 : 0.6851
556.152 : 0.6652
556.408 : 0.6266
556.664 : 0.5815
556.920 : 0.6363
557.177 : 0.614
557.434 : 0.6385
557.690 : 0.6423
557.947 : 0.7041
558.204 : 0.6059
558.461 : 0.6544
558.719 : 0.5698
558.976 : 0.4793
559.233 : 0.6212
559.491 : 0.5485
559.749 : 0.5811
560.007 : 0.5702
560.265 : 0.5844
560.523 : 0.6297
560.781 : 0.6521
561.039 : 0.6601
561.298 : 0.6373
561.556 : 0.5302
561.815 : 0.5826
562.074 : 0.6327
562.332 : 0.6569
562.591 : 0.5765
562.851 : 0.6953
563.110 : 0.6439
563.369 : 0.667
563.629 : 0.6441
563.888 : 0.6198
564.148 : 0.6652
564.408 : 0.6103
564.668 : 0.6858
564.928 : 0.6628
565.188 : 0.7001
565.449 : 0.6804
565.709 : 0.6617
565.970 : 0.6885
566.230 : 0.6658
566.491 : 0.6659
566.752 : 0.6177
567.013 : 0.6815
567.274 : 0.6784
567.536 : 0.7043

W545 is 1.22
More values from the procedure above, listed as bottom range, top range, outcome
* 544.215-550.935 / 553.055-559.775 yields 1.12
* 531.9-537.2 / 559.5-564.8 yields 1.27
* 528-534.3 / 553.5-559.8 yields 1.28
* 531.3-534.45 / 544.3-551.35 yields 1.16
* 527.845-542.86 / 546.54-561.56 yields 1.17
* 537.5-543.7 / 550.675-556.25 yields 1.12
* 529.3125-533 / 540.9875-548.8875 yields 1.16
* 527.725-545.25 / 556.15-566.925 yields 1.22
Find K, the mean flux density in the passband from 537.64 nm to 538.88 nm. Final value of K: 0.611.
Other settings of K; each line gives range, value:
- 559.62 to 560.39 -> 0.578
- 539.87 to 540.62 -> 0.578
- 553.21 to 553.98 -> 0.634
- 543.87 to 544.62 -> 0.611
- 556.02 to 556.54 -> 0.645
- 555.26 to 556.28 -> 0.668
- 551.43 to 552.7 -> 0.633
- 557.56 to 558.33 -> 0.651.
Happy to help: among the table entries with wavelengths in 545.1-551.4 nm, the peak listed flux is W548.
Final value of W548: 0.6576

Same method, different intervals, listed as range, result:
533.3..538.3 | 0.6228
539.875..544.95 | 0.7165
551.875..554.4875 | 0.669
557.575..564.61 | 0.7041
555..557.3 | 0.6851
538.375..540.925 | 0.6447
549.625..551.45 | 0.6122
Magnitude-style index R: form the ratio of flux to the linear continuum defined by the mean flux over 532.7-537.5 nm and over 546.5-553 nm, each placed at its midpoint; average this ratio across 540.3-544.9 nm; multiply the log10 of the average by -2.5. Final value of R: -0.04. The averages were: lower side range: 0.542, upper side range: 0.597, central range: 0.592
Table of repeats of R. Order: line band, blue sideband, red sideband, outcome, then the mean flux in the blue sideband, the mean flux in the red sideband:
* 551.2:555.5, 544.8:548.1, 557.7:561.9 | -0.077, 0.581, 0.602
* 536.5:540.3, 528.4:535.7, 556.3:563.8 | -0.030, 0.545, 0.616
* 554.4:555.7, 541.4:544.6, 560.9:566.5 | -0.051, 0.623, 0.647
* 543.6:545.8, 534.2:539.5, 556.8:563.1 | 0.014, 0.572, 0.613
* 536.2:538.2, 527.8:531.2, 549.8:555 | 0.010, 0.545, 0.615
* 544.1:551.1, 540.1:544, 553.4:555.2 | 0.068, 0.598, 0.655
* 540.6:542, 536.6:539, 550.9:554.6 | -0.017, 0.579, 0.621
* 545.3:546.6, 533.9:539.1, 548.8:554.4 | 0.037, 0.571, 0.609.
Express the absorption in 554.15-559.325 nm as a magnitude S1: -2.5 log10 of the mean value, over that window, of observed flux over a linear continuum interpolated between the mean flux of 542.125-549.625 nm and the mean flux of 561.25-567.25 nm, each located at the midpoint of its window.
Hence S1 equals -0.02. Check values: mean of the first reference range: 0.594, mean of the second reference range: 0.647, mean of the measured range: 0.637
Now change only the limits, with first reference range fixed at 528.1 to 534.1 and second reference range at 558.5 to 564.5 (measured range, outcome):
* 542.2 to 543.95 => -0.07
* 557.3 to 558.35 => -0.08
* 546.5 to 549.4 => -0.04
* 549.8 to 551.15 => 0.02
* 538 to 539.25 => -0.09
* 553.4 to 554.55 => -0.09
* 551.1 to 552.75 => -0.03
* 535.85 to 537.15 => -0.02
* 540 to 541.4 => 0.03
